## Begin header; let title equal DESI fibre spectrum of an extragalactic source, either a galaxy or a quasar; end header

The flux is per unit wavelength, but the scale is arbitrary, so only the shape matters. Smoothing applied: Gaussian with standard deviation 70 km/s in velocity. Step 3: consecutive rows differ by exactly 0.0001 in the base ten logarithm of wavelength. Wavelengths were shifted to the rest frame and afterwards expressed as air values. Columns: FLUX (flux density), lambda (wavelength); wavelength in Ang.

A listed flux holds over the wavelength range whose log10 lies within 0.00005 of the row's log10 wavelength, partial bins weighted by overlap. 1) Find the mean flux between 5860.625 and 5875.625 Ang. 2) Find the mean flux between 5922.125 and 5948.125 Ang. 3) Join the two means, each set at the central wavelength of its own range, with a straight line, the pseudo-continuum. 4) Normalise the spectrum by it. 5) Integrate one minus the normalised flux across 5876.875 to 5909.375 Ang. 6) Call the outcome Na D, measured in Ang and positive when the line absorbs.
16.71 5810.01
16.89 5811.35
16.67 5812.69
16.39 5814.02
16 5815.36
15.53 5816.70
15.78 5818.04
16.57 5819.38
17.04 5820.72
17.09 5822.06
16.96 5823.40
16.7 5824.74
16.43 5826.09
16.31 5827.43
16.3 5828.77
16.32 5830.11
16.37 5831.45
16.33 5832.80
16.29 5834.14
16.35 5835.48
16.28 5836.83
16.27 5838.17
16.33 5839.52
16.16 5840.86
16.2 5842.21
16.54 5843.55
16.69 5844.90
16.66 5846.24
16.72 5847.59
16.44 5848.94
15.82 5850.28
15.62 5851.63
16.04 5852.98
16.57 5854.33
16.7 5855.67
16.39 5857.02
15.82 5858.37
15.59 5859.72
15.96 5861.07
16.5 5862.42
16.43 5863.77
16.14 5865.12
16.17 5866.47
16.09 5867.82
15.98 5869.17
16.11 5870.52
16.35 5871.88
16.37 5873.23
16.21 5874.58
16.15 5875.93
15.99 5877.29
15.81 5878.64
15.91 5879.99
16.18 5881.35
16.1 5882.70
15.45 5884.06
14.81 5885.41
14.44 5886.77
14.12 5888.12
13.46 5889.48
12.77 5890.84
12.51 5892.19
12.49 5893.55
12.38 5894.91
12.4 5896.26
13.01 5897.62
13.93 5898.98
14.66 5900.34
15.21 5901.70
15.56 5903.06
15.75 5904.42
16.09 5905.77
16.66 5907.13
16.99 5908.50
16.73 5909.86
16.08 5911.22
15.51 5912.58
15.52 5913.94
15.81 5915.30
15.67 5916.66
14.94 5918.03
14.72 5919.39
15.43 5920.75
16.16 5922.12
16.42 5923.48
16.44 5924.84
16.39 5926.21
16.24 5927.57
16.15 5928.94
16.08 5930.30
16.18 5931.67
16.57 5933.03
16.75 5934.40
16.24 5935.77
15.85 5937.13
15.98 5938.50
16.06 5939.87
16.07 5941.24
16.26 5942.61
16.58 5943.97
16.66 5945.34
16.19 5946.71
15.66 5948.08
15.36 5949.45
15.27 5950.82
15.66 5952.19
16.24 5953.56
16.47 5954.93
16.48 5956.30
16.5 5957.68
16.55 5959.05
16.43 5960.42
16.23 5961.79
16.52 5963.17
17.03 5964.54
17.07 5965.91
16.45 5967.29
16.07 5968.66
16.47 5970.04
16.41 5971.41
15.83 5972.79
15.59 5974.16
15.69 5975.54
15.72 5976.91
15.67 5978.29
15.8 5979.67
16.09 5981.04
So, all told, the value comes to 3.08 Ang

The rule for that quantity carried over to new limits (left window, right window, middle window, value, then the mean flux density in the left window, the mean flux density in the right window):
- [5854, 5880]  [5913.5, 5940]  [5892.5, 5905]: 1.7 Ang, 16.2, 16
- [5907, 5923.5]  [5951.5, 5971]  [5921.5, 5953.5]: 0.0 Ang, 15.8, 16.4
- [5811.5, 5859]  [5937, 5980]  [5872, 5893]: 1.5 Ang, 16.4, 16.2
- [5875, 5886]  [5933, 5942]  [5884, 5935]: 2.7 Ang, 15.8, 16.2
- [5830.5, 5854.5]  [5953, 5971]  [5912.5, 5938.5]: 0.8 Ang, 16.3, 16.5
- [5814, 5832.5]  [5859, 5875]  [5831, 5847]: -0.1 Ang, 16.4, 16.2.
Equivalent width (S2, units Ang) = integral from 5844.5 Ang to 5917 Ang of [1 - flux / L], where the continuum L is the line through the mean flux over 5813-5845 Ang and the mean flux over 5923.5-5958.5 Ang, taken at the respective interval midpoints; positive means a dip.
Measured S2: 3.50 Ang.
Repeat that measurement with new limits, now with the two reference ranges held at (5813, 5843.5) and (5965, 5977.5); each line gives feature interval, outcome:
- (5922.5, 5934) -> -0.1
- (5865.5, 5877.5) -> 0.1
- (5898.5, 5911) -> 0.4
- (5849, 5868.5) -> 0.2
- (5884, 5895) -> 1.8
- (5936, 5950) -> 0.1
